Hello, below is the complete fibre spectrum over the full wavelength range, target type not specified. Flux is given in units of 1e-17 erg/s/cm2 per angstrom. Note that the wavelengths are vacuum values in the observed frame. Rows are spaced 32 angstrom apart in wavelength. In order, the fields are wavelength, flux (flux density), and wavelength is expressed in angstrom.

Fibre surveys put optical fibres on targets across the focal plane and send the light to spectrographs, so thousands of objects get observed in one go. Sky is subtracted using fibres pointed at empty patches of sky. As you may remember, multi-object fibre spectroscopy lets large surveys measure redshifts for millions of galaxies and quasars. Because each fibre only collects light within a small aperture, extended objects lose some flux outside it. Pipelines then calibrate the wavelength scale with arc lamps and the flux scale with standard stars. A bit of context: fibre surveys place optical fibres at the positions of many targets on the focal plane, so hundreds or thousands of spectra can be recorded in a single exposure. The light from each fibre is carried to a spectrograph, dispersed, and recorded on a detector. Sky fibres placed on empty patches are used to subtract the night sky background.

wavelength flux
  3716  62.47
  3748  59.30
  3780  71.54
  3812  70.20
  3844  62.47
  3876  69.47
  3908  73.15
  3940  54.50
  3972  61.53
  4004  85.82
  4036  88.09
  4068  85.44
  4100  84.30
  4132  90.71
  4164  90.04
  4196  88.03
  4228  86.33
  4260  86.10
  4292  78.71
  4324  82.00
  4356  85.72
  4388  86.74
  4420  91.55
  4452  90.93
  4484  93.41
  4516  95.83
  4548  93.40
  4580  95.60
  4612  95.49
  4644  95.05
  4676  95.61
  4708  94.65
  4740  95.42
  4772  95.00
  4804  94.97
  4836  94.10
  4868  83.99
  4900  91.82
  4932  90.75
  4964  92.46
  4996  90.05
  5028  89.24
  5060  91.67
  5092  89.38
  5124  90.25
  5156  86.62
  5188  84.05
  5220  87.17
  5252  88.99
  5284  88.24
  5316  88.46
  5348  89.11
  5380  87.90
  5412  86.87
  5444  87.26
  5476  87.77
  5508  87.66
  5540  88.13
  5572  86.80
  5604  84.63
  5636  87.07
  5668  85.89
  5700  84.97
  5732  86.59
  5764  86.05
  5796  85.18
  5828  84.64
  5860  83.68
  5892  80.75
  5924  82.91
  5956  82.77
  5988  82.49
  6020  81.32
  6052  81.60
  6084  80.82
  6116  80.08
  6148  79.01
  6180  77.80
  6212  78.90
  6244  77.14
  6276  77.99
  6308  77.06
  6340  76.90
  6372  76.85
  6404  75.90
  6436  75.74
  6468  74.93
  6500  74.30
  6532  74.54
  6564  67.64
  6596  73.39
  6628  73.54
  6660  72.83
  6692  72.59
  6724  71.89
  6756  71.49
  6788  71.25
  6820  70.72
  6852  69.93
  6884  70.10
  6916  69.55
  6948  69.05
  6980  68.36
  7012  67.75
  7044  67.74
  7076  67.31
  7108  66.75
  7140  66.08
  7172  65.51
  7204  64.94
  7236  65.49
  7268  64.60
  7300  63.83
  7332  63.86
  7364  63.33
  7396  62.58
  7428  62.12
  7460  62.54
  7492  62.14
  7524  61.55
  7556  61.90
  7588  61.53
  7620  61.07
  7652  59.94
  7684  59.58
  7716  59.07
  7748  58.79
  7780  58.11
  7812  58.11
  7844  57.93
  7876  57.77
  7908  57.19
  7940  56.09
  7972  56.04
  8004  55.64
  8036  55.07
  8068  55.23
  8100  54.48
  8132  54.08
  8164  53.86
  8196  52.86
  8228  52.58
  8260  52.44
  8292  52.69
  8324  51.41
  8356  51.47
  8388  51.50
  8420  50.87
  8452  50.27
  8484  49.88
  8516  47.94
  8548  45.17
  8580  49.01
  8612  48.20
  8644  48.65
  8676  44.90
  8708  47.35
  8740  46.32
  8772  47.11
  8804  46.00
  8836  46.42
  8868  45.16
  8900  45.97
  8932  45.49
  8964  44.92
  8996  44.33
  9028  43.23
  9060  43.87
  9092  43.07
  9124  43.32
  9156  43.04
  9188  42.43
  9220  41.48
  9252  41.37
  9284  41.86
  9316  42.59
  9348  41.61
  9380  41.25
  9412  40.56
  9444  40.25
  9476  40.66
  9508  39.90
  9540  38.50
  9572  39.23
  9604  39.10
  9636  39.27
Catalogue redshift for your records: 0.00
